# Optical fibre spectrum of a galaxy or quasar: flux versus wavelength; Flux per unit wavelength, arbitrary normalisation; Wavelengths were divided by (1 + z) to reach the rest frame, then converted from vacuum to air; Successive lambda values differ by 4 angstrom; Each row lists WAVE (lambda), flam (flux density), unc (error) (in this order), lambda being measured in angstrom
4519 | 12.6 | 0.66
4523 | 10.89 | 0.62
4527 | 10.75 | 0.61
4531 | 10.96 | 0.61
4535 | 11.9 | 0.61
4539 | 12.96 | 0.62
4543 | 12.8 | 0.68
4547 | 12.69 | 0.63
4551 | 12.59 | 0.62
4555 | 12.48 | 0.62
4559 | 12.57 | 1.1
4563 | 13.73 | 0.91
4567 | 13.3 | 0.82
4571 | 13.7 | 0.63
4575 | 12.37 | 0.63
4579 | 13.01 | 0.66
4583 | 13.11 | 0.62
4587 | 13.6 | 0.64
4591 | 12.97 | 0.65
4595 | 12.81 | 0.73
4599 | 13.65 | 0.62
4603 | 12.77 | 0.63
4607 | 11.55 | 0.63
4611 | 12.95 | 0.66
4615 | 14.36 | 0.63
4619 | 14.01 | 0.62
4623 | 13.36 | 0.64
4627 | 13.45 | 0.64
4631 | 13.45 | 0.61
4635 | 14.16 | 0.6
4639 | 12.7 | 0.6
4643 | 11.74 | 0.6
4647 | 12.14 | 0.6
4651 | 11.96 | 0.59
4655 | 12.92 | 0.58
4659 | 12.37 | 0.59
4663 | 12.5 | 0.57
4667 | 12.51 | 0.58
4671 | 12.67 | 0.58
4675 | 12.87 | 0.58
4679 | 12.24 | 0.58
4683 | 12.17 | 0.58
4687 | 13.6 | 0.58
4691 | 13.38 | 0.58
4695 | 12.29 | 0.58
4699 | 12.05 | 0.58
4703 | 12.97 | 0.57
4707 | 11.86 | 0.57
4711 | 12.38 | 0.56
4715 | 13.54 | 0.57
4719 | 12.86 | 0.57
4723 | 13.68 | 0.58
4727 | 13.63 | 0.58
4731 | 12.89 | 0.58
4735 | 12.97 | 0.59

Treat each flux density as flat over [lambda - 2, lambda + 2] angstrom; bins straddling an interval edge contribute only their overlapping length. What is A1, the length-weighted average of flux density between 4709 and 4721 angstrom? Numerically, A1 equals 12.9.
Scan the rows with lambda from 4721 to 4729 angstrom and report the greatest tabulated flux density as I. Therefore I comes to 13.68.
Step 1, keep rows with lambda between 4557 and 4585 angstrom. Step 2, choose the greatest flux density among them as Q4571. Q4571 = 13.73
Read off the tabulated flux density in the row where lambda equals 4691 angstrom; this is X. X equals 13.38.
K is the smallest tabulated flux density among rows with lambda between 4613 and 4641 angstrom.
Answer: 12.7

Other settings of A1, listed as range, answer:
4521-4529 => 10.8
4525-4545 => 11.9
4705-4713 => 12.1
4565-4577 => 13.1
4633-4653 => 12.5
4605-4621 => 13.2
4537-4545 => 12.9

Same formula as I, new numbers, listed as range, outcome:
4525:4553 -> 12.96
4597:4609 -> 13.65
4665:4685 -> 12.87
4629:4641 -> 14.16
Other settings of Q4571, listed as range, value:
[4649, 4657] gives 12.92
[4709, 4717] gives 13.54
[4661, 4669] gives 12.51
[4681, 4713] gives 13.6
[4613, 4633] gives 14.36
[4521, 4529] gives 10.89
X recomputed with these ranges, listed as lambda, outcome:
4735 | 12.97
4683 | 12.17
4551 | 12.59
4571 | 13.7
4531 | 10.96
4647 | 12.14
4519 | 12.6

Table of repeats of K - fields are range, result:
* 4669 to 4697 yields 12.17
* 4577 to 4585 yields 13.01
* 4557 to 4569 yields 12.57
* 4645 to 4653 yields 11.96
